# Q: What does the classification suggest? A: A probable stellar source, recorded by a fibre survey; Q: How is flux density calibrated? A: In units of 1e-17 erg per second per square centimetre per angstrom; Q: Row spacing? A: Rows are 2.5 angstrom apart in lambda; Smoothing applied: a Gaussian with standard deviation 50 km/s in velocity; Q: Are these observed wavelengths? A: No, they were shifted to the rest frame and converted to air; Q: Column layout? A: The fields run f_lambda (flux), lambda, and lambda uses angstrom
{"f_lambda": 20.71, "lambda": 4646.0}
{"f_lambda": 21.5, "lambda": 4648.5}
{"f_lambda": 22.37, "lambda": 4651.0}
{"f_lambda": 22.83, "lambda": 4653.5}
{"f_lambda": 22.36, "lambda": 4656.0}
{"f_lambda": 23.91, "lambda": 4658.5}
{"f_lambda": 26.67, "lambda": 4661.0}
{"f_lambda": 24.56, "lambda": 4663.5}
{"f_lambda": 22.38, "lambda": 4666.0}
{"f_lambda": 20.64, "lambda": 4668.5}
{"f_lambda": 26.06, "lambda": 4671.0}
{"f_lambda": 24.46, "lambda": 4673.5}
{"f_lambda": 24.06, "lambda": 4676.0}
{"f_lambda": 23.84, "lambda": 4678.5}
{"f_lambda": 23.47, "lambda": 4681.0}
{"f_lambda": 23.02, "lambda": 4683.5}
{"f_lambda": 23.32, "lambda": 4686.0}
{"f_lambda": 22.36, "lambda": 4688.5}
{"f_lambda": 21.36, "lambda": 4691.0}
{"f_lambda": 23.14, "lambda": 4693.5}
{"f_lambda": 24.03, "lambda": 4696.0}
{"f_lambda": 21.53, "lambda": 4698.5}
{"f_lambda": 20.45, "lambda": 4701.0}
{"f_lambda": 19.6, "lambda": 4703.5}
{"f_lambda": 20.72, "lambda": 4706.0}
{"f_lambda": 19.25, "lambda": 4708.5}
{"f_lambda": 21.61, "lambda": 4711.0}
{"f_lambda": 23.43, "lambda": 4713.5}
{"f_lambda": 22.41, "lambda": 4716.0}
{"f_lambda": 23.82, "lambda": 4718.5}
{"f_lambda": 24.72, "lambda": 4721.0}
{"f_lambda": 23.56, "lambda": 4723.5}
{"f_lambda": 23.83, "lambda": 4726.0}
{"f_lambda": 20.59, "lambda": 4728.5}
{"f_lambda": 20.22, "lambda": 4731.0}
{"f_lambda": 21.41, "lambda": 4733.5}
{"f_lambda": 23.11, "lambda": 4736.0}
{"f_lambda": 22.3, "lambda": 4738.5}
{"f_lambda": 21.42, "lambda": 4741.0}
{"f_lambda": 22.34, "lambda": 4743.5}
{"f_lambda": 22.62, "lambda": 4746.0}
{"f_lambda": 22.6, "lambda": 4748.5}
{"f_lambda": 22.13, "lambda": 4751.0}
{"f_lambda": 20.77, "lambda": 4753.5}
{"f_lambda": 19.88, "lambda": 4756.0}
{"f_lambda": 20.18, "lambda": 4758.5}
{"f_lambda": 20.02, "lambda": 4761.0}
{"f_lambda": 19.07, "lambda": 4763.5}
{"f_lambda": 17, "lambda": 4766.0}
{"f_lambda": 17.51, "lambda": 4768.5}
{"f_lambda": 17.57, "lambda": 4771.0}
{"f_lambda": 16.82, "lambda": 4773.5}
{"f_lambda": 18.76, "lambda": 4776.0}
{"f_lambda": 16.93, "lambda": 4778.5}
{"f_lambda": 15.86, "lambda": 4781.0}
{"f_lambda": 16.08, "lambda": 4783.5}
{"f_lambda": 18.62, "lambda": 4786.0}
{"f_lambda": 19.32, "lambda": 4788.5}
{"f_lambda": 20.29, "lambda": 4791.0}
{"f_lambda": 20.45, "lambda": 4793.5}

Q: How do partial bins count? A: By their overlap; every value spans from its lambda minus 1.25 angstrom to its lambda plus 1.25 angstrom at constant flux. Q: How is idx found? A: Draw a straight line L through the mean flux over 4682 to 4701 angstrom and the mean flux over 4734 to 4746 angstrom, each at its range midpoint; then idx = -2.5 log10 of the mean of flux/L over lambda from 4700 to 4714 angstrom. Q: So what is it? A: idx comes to 0.09 mag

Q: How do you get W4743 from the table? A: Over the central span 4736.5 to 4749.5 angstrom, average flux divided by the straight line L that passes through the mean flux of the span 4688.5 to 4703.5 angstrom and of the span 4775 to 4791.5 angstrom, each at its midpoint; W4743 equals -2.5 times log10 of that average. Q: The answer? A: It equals -0.13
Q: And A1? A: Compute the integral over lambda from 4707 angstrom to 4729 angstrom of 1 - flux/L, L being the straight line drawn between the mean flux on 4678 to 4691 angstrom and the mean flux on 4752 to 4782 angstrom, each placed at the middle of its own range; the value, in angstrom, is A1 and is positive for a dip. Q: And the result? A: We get -1.6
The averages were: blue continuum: 23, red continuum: 18.4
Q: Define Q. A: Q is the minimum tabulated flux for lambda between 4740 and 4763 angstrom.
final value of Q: 19.88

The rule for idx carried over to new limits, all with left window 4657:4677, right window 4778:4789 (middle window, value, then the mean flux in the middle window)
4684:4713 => 0.03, 21.7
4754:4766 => -0.05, 19.6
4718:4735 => -0.10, 22.5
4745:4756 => -0.14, 21.8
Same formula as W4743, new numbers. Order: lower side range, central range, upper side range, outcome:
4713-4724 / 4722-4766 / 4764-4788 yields -0.03 mag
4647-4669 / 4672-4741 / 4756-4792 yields -0.07 mag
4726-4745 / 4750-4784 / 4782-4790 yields 0.06 mag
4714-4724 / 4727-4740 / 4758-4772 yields 0.02 mag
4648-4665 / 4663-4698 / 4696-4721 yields -0.03 mag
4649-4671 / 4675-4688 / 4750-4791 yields -0.05 mag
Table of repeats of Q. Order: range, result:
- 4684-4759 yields 19.25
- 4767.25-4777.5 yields 16.82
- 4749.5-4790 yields 15.86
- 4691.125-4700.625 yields 21.53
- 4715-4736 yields 20.22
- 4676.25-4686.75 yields 23.02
